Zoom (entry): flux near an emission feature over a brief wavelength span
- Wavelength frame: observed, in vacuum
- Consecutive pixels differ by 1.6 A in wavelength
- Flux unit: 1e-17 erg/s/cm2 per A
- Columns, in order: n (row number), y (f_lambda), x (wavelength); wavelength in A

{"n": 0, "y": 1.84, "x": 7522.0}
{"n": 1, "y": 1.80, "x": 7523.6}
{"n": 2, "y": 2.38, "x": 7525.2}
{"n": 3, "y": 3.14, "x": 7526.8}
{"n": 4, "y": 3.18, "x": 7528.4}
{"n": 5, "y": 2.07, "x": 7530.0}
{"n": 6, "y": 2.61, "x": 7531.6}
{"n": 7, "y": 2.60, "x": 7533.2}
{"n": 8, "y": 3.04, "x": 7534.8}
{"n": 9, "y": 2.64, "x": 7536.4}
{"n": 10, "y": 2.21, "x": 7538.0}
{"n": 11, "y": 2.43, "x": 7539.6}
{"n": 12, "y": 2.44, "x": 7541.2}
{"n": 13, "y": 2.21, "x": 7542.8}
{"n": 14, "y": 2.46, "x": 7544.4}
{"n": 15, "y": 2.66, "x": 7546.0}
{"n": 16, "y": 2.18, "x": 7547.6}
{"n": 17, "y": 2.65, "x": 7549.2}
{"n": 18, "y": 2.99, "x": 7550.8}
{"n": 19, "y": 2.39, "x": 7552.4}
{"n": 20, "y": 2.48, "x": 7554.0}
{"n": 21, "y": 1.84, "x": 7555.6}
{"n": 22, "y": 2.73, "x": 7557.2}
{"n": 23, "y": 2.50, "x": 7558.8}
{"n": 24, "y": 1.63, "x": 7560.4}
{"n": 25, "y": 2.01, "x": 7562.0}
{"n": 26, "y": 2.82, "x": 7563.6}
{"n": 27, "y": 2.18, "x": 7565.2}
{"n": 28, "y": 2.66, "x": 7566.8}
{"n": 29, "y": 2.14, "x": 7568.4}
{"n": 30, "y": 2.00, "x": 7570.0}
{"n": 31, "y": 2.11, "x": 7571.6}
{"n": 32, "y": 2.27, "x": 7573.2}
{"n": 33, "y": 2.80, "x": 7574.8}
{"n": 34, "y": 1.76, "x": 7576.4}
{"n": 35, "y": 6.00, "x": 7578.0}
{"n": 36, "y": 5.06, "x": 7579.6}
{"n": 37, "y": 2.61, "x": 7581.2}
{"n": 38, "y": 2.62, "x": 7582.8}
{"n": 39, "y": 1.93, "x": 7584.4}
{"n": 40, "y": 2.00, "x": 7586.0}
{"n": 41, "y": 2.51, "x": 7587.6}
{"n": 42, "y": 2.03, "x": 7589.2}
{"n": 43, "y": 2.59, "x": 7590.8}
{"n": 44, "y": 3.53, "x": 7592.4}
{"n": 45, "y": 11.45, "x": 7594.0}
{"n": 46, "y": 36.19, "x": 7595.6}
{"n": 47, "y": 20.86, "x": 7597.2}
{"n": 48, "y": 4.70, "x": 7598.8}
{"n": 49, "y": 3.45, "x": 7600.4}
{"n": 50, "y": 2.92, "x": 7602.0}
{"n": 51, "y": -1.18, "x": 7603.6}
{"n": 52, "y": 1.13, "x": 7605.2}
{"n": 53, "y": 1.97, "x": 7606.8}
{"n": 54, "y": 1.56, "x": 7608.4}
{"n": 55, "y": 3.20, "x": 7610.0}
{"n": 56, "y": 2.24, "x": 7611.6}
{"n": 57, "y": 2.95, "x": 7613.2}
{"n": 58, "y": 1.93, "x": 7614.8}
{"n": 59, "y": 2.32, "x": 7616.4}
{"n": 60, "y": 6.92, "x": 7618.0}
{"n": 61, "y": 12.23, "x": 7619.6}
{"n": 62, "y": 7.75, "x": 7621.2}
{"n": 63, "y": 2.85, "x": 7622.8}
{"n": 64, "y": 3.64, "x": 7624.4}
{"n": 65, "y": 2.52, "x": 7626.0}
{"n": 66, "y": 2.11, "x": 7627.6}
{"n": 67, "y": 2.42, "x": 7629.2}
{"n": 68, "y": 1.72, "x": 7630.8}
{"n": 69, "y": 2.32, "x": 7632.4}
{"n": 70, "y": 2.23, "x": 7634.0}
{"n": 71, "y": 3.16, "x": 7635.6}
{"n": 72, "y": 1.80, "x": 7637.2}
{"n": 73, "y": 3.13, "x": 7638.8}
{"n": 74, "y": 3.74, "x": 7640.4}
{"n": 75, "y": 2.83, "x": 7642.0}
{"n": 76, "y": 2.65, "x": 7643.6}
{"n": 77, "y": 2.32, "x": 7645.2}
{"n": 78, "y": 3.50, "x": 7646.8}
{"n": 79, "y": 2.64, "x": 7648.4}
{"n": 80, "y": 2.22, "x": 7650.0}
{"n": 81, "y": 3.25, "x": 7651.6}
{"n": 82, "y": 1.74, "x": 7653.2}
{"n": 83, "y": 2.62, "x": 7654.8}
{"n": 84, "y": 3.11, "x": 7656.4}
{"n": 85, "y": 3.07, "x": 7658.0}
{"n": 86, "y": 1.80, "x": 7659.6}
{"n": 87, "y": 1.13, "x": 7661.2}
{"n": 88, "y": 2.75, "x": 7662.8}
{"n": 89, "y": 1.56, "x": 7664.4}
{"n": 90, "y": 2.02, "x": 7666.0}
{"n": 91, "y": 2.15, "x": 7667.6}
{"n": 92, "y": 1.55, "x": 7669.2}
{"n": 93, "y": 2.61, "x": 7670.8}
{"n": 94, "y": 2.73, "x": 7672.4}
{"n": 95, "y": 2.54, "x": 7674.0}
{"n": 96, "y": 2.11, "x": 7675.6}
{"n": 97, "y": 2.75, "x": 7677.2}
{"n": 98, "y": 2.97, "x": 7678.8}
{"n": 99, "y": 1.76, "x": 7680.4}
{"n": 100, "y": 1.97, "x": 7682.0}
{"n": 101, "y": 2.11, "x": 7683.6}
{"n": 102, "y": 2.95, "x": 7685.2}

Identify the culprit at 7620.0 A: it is [N II] 6583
